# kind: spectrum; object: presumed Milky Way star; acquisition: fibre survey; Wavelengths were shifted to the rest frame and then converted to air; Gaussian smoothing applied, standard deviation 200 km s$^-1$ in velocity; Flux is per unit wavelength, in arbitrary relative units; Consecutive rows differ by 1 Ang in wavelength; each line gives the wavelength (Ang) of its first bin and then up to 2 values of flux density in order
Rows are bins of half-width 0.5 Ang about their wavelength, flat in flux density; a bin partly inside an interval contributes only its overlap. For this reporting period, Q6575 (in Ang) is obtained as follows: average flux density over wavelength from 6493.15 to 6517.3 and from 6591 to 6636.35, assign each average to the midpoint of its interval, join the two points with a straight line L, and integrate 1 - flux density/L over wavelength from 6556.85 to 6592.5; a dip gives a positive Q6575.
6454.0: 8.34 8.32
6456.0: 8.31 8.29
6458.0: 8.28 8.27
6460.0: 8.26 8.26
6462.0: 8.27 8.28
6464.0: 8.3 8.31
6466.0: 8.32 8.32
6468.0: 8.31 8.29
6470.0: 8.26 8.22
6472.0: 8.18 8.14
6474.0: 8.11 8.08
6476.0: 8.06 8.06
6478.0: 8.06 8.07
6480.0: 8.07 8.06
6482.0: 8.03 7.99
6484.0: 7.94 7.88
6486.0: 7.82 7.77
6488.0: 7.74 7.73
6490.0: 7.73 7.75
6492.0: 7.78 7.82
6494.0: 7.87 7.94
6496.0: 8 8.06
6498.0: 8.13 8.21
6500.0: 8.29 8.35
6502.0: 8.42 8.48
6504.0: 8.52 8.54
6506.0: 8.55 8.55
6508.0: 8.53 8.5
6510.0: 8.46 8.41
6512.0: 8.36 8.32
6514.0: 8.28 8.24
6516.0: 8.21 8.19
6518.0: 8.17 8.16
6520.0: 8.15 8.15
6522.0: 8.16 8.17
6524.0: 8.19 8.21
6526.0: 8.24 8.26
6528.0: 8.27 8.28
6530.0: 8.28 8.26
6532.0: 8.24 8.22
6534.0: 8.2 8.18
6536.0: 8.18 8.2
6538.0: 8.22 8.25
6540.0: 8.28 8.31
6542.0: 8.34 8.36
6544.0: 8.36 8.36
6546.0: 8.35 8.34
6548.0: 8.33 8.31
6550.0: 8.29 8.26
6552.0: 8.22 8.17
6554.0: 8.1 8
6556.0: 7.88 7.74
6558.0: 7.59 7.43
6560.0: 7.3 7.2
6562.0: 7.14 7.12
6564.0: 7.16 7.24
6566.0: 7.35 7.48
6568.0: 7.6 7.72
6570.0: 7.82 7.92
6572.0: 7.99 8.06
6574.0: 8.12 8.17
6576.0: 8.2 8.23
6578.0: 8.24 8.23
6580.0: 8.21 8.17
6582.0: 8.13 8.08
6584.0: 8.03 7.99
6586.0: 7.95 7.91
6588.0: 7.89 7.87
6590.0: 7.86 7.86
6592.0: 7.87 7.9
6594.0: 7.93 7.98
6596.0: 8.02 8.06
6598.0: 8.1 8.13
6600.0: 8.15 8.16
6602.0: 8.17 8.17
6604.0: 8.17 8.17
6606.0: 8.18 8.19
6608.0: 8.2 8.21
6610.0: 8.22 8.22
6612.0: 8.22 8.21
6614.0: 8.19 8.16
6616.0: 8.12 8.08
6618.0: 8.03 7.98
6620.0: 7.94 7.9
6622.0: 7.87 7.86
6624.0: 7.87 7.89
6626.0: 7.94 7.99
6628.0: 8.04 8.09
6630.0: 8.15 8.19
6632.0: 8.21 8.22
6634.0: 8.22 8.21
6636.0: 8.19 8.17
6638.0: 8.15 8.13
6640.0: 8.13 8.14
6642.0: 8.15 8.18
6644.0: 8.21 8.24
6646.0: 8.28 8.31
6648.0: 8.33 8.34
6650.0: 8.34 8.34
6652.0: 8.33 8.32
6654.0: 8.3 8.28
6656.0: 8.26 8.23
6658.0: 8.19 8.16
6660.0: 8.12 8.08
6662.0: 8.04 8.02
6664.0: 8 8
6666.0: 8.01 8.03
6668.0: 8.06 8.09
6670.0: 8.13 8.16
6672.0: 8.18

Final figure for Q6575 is 1.6 Ang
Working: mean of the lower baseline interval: 8.3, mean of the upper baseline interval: 8.09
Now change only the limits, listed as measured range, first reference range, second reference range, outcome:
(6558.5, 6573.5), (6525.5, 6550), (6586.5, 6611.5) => 1.24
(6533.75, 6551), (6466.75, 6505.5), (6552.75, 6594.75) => -0.80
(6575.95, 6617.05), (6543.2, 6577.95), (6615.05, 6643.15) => -0.59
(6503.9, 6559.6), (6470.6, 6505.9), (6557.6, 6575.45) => -3.17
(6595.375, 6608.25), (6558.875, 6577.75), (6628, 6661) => -0.39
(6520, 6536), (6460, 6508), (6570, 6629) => -0.22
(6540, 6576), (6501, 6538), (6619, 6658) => 1.54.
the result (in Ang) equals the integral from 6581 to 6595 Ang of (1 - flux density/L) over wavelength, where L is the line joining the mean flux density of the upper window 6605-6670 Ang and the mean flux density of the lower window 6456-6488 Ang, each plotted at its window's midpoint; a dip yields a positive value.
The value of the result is 0.3 Ang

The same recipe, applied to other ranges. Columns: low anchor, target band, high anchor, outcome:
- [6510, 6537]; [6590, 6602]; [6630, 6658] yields 0.3 Ang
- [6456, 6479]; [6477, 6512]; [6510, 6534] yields 0.5 Ang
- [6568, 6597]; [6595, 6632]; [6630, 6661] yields 0.1 Ang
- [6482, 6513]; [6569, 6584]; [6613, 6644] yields 0.0 Ang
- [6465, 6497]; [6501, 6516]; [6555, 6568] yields -1.2 Ang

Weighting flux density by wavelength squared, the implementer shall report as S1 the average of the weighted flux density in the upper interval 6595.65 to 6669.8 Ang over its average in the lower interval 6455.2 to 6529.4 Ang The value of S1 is 1.04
